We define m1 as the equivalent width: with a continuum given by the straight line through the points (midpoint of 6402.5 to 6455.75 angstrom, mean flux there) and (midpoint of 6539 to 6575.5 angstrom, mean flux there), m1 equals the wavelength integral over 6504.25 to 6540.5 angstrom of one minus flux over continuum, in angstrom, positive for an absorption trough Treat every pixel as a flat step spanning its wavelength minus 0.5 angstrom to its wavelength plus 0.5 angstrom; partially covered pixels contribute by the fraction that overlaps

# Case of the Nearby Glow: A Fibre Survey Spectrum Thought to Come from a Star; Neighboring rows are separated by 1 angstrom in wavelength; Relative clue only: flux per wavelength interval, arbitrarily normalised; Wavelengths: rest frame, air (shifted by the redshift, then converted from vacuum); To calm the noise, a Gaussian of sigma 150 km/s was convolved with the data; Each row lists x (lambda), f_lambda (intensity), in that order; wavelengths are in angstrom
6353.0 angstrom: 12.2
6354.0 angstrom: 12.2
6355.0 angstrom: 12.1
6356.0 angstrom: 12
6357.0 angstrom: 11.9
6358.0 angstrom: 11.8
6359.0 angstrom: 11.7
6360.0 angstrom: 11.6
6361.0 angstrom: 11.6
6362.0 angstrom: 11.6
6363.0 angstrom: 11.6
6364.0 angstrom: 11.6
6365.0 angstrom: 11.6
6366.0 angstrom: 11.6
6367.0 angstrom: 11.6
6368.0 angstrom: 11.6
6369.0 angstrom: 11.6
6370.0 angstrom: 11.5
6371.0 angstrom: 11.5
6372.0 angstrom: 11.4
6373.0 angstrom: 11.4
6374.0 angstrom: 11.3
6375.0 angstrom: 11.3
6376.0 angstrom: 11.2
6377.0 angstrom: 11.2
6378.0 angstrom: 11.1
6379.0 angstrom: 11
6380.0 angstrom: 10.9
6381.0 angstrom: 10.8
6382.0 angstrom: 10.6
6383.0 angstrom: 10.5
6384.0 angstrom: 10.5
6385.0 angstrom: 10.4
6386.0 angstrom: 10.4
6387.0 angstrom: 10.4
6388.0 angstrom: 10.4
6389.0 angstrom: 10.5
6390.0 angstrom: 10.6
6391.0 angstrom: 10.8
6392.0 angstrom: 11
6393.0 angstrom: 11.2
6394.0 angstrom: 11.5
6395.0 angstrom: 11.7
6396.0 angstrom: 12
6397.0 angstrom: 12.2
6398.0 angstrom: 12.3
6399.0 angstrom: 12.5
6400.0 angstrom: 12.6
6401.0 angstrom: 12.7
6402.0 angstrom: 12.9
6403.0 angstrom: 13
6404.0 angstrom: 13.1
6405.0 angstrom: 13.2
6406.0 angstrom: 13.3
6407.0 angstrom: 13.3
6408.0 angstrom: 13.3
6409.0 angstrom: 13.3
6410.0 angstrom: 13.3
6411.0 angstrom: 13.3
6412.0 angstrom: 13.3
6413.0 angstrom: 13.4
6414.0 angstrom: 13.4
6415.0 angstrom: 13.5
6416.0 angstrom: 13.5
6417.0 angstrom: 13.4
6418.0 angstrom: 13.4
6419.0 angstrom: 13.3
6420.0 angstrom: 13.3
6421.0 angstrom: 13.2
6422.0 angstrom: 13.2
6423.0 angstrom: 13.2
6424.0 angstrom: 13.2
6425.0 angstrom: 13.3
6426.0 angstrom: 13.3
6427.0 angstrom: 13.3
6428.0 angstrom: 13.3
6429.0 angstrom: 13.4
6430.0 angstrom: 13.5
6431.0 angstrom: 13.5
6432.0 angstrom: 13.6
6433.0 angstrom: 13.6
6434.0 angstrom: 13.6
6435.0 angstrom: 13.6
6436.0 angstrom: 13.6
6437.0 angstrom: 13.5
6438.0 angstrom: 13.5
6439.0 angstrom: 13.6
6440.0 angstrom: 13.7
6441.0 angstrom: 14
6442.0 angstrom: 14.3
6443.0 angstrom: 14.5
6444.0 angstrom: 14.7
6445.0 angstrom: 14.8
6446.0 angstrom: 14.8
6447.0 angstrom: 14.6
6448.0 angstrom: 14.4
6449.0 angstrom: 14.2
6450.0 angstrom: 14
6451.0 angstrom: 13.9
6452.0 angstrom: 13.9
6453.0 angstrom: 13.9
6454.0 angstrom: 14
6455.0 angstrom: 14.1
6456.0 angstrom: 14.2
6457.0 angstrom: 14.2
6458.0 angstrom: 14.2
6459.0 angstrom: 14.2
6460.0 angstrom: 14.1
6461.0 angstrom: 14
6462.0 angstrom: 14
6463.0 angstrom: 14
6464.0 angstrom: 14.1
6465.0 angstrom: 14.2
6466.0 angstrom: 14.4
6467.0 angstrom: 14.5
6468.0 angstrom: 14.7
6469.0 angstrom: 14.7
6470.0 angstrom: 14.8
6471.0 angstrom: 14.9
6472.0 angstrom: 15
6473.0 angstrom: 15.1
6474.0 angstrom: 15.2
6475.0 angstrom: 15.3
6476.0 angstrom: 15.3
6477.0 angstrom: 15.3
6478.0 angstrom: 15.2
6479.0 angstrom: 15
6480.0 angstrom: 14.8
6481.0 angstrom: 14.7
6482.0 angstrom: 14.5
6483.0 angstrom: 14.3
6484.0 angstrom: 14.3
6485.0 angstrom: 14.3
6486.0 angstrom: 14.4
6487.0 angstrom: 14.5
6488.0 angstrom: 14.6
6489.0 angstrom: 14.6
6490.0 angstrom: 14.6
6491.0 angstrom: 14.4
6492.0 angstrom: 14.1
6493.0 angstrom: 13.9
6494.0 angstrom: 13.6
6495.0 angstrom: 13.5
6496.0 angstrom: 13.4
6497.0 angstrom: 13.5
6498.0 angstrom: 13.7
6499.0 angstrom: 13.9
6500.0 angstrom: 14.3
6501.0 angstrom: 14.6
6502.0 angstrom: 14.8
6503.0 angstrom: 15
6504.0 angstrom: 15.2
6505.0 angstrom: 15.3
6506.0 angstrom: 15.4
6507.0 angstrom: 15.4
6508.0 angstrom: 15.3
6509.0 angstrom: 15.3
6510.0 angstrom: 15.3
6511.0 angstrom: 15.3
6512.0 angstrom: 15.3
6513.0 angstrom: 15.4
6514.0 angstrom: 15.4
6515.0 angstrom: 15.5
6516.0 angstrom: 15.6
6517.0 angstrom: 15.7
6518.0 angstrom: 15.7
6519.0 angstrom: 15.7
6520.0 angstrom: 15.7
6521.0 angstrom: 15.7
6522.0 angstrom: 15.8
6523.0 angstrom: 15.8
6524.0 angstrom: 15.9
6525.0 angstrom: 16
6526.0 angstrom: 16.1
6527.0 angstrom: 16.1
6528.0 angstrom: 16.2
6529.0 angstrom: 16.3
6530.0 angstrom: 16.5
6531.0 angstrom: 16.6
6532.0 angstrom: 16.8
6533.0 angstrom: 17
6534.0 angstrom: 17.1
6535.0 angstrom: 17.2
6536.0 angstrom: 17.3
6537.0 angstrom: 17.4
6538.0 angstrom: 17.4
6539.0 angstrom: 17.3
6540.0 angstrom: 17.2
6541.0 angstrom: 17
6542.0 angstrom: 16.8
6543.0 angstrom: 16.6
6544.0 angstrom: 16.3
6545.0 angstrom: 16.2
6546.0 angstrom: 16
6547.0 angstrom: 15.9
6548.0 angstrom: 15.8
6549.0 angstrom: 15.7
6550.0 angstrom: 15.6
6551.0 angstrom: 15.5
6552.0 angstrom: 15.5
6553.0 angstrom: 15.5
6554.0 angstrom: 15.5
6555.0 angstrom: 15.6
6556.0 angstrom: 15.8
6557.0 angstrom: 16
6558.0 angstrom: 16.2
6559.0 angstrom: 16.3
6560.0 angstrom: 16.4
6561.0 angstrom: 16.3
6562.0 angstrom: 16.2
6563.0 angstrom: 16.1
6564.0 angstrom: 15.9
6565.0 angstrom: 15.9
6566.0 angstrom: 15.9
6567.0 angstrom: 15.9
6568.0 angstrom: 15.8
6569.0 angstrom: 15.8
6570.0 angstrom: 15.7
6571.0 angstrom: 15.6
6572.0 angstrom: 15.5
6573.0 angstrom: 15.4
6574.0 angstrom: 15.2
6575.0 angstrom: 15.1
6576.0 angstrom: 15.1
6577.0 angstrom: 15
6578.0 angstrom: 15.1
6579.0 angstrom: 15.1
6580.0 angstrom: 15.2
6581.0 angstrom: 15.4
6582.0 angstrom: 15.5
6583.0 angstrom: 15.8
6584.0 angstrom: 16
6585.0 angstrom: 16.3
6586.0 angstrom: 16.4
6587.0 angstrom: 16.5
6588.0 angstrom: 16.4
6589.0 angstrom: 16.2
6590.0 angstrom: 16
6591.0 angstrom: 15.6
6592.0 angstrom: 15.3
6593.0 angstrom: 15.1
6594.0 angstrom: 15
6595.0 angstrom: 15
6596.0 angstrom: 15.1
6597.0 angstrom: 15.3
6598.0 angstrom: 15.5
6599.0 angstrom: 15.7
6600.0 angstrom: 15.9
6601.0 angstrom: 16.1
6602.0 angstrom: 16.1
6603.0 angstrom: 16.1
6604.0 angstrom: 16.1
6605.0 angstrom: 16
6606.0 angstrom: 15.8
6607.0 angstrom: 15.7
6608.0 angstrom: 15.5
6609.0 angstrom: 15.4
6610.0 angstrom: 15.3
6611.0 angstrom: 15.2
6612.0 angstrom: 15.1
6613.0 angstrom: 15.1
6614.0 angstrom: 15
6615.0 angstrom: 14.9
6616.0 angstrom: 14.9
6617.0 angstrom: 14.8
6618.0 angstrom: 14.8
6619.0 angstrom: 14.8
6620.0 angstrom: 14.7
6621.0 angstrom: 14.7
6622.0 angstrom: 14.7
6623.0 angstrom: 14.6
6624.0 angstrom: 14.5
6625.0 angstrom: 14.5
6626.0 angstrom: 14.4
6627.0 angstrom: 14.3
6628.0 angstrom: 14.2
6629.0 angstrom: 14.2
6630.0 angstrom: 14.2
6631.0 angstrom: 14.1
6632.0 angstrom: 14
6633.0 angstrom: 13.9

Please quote -1.8 angstrom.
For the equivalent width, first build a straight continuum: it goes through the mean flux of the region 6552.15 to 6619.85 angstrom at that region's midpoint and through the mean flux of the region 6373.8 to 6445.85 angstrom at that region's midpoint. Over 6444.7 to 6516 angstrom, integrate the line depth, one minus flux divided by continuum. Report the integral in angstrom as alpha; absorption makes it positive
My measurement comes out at -3.9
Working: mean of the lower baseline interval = 12.6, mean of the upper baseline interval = 15.6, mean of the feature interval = 14.6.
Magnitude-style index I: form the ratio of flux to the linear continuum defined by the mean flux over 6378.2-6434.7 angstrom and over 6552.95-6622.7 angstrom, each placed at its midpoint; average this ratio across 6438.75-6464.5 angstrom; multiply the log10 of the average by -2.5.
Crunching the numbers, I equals -0.08 mag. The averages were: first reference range 12.4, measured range 14.2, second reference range 15.6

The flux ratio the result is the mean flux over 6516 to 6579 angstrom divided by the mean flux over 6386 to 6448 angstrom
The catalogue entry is 1.2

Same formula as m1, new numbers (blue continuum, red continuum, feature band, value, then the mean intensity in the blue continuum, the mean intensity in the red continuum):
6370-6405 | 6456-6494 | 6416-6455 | -1.8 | 11.4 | 14.5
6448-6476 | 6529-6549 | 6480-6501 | 1.5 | 14.4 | 16.7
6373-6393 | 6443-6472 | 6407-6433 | -1.7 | 10.8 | 14.3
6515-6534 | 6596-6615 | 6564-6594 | 0.2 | 16.1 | 15.6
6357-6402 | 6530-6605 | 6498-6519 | -0.9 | 11.4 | 16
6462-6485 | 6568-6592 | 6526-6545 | -1.9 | 14.7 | 15.6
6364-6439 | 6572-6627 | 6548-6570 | -1.7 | 12.3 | 15.4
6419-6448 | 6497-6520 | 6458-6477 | -0.3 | 13.7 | 15.1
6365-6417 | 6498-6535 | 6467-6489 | -0.5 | 11.9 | 15.6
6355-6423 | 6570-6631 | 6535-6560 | -3.2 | 12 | 15.3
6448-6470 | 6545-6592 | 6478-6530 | -0.5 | 14.2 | 15.8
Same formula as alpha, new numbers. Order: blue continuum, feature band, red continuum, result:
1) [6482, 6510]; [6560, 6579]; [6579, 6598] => -0.29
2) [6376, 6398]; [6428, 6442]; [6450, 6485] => -0.58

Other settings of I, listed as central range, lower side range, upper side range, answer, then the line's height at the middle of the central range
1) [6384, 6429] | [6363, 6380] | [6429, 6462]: 0.01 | 12.6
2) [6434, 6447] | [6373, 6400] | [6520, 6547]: -0.08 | 13.1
